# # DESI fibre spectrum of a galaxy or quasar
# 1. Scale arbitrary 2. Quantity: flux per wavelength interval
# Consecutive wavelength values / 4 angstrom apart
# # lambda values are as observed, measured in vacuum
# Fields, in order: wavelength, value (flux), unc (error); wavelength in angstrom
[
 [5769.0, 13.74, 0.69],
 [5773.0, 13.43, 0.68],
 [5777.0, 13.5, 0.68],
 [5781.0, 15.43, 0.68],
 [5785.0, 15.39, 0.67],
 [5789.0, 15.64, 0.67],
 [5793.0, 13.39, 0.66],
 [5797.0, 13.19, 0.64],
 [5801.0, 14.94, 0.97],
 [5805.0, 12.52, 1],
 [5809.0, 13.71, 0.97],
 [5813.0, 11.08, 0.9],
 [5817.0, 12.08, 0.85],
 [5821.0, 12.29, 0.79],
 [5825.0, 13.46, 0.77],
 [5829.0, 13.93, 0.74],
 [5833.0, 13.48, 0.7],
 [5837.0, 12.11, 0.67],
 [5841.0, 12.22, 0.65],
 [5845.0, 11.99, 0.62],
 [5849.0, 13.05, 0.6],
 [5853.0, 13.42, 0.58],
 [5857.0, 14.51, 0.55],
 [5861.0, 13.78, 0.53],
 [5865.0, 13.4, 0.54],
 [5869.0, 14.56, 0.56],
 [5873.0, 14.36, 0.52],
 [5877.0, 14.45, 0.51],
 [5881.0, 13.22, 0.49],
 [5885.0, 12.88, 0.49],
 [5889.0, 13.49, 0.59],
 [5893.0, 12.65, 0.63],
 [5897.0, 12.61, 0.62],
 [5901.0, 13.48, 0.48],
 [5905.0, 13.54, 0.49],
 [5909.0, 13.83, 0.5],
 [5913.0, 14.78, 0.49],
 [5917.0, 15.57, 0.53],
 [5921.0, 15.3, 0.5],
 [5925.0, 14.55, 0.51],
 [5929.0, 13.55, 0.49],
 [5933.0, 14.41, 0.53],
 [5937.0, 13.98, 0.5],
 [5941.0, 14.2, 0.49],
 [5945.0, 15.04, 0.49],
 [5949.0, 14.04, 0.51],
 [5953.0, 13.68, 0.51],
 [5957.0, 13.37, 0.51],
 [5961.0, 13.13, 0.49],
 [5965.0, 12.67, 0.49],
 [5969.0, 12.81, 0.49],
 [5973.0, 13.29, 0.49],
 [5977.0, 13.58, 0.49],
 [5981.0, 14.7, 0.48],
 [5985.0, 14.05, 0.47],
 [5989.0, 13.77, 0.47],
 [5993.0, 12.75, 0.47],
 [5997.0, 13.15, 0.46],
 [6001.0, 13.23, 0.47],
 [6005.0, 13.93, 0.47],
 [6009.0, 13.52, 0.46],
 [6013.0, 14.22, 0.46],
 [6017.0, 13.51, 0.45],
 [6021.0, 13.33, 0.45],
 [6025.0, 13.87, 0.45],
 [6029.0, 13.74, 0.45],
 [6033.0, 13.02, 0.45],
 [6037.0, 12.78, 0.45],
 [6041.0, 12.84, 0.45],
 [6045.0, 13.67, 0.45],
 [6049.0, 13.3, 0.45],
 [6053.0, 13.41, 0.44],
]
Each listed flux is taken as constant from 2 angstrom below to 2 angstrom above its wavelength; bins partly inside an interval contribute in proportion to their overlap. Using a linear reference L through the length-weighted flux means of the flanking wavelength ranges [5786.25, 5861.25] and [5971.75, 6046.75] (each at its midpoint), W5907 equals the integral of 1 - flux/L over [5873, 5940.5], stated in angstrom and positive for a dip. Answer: -2.8 angstrom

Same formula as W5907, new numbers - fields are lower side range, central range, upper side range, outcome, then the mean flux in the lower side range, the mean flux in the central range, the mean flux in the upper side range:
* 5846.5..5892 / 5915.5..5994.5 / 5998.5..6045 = -2.1 angstrom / 13.7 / 13.9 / 13.5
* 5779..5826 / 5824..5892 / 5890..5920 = 1.5 angstrom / 13.6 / 13.4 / 13.8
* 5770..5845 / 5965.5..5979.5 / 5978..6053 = 0.3 angstrom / 13.4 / 13.2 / 13.5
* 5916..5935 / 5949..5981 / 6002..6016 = 2.0 angstrom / 14.6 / 13.4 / 13.8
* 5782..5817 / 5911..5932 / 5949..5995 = -1.9 angstrom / 13.7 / 14.7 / 13.5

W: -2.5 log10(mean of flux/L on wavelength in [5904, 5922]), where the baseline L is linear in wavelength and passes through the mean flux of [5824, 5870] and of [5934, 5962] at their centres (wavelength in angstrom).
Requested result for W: -0.068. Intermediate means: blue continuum 13.3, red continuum 14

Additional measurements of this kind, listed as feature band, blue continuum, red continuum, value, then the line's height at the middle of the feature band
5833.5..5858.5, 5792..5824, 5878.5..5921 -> 0.03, 13.2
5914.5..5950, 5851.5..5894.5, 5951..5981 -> -0.08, 13.5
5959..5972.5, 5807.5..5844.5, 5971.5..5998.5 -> 0.05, 13.5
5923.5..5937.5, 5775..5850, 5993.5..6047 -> -0.06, 13.4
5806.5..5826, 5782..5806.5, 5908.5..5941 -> 0.15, 14.3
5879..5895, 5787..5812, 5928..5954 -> 0.08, 14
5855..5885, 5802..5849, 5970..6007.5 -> -0.08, 12.9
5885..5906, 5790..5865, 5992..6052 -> 0.01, 13.2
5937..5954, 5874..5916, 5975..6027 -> -0.05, 13.6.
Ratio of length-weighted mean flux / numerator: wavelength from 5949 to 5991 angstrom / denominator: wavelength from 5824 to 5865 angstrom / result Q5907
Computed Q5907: 1.0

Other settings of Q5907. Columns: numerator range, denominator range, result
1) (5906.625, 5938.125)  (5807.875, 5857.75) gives 1.13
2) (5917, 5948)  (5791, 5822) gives 1.12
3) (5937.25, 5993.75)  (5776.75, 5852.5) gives 1.03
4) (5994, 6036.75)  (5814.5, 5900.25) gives 1.02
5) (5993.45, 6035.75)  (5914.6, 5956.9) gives 0.94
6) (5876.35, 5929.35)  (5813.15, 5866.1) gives 1.07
